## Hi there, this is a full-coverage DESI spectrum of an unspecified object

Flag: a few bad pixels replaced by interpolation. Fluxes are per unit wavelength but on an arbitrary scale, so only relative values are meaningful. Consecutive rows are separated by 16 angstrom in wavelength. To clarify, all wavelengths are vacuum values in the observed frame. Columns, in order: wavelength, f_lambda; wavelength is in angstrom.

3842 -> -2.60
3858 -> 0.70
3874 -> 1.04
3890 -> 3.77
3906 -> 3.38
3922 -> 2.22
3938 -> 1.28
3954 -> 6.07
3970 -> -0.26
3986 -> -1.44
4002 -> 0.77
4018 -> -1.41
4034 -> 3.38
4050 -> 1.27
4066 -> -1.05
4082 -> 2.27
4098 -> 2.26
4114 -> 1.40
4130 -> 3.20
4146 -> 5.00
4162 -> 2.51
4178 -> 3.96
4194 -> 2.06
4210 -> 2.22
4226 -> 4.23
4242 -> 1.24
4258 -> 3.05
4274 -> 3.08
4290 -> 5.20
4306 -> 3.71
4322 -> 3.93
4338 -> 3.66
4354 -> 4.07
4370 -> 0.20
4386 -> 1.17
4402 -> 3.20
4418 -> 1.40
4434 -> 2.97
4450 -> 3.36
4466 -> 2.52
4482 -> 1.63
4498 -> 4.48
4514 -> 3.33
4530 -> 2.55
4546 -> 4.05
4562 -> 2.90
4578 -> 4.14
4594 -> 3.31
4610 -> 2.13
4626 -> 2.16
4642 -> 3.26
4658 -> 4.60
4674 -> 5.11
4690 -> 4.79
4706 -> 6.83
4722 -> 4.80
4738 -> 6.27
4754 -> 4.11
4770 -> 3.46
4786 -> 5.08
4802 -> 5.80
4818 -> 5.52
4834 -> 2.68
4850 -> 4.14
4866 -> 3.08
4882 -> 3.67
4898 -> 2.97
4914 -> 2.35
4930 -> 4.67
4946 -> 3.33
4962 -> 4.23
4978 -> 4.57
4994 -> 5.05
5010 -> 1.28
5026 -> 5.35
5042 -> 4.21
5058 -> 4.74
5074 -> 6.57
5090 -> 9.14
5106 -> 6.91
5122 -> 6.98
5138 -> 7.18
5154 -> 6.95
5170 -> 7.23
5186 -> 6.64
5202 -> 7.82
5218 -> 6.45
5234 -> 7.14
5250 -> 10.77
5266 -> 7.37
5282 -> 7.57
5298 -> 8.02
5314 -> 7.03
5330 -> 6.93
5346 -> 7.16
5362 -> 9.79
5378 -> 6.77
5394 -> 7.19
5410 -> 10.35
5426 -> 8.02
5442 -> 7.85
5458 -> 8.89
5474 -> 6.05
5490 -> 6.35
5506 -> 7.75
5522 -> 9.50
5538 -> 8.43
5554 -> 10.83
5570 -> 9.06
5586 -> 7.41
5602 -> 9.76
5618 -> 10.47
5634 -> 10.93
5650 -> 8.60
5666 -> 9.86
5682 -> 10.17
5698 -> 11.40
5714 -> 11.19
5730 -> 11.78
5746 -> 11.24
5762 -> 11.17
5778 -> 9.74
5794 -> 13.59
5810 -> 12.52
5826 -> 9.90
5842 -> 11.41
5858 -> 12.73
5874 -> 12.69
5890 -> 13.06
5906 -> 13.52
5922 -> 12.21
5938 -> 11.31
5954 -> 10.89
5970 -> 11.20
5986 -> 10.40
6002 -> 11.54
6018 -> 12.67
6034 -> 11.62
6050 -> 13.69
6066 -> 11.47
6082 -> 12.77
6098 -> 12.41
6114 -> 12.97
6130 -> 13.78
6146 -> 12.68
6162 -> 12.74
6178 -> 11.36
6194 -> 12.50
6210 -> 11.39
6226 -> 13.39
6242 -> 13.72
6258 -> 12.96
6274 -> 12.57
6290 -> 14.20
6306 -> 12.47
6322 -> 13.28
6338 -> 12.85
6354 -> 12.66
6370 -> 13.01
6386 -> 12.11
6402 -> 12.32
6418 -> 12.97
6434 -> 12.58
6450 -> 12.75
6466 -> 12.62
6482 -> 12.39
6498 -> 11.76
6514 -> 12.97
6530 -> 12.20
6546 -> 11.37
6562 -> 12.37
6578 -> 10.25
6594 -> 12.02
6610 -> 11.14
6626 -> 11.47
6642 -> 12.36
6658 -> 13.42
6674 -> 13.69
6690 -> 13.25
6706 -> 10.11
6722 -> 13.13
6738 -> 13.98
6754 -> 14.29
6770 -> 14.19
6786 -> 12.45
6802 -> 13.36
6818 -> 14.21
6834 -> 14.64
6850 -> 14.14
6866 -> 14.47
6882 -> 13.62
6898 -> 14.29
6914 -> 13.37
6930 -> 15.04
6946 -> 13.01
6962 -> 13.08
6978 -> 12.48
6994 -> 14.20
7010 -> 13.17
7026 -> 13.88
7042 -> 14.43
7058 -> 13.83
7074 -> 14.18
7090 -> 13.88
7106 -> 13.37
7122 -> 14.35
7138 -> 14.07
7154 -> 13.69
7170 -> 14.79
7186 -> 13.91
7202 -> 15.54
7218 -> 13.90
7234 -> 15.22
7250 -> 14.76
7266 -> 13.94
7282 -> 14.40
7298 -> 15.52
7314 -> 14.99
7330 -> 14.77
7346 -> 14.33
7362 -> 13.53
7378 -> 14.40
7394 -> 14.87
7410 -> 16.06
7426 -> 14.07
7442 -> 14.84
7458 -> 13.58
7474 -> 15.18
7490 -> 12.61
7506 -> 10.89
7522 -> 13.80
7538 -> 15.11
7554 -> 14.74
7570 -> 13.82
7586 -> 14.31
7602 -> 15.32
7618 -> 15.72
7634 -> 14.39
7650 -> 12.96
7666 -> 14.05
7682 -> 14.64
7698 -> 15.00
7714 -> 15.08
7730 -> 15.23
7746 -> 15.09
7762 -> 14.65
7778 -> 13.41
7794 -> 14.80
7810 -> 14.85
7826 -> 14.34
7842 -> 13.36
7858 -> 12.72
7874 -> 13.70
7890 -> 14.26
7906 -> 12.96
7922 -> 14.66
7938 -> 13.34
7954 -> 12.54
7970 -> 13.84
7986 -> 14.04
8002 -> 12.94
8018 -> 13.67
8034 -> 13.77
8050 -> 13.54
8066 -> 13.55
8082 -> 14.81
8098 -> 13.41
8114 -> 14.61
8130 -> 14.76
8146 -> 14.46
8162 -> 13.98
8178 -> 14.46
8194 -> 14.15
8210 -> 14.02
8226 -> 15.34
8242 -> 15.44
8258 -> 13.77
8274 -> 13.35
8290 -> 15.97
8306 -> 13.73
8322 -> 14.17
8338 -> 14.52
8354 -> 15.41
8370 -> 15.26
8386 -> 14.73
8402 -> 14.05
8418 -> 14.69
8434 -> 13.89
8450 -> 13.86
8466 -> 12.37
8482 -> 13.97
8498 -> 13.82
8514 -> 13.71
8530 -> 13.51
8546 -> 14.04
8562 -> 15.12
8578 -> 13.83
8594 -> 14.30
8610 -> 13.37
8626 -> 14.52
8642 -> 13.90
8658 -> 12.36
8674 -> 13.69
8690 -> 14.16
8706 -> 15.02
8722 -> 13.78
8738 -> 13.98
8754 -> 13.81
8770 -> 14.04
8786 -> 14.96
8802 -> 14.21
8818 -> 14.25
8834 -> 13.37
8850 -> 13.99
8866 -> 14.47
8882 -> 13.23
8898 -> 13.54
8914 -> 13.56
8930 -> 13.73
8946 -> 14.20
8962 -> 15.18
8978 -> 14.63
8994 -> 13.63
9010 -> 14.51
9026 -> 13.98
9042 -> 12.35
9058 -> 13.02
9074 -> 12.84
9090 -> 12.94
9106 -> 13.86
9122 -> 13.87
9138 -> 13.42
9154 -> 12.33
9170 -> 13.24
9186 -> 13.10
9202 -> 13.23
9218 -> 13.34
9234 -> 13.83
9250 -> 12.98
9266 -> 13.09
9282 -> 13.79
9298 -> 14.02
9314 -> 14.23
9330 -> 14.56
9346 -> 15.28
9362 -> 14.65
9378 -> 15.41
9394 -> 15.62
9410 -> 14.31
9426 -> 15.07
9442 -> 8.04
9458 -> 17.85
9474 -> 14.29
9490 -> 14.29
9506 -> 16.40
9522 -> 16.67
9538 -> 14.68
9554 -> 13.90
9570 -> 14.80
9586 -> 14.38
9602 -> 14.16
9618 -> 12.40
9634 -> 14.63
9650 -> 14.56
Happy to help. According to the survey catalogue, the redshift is 0.273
